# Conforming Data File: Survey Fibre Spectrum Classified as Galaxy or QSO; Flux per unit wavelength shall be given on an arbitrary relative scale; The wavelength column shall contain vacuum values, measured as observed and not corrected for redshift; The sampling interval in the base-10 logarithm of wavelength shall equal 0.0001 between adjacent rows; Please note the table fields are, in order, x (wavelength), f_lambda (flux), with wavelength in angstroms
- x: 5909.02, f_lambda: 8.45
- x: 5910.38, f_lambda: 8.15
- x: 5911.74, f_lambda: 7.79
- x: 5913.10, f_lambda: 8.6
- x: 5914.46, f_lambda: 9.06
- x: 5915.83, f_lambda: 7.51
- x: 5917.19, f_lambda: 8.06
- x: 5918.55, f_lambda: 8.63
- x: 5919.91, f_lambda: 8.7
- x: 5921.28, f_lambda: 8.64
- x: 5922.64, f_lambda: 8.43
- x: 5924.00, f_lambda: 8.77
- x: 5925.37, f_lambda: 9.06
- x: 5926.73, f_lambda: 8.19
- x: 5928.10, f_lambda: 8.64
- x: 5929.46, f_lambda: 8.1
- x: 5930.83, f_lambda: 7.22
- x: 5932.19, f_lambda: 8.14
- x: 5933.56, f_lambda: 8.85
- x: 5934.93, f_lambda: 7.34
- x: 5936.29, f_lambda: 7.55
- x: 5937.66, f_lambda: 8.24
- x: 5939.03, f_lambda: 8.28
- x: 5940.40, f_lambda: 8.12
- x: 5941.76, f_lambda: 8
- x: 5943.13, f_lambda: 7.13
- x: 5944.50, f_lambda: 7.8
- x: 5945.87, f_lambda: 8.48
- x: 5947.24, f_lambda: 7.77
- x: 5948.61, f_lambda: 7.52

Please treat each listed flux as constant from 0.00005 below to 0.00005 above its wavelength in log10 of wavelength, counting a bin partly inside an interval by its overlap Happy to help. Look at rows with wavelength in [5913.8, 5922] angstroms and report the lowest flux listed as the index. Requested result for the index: 7.51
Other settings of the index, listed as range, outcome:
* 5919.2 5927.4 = 8.19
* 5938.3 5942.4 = 8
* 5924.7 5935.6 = 7.22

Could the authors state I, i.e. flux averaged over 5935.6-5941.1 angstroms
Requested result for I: 8.06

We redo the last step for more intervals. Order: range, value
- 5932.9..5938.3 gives 7.99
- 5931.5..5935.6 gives 8.11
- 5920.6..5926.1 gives 8.73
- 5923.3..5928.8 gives 8.67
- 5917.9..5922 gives 8.65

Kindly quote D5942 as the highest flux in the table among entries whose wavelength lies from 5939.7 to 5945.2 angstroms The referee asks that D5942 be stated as 8.12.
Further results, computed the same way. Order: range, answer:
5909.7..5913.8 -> 8.6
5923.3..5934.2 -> 9.06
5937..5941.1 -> 8.28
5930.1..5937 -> 8.85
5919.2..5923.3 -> 8.7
